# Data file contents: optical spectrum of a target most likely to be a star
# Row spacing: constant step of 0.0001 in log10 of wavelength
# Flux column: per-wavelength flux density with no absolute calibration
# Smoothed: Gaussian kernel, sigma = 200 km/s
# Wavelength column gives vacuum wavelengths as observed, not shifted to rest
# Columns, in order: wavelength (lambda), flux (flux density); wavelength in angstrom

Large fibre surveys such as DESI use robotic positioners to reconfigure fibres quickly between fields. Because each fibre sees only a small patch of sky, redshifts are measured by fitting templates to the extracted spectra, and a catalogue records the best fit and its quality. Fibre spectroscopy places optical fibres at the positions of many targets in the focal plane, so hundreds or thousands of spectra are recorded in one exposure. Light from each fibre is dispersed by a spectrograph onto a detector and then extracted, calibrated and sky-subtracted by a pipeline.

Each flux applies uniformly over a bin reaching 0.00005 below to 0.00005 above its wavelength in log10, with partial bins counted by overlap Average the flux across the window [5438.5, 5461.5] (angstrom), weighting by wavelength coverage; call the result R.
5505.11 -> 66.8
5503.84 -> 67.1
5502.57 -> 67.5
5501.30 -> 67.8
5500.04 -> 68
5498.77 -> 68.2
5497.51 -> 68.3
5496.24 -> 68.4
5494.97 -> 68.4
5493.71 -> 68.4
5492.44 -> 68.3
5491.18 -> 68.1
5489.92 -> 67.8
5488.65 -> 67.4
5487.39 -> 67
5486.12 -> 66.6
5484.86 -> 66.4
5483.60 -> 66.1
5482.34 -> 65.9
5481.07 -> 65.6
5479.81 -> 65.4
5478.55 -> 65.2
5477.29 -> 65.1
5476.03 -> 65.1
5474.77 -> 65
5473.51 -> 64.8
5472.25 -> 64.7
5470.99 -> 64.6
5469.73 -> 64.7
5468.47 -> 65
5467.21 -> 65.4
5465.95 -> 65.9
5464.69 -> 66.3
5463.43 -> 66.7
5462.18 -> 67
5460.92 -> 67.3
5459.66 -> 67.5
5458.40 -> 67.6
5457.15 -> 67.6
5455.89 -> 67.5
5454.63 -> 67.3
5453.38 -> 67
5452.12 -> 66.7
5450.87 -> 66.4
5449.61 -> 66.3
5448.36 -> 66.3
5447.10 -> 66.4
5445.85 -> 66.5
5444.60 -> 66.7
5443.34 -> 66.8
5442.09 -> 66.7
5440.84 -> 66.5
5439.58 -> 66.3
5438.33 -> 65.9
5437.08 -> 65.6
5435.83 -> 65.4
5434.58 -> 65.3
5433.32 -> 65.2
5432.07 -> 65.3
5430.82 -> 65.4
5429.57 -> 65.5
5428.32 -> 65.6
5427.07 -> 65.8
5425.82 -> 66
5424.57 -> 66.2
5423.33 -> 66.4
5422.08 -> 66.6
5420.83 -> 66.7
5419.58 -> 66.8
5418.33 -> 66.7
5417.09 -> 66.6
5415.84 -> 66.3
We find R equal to 66.8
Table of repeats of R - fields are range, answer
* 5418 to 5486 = 66.1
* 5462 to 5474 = 65.5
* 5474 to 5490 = 66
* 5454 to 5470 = 66.6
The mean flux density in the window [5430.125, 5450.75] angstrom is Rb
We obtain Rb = 66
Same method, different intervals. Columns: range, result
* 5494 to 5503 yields 68.1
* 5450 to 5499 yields 66.6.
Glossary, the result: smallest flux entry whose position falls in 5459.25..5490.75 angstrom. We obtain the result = 64.6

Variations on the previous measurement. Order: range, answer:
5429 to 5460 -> 65.2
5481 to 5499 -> 65.6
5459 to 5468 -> 65.4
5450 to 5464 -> 66.4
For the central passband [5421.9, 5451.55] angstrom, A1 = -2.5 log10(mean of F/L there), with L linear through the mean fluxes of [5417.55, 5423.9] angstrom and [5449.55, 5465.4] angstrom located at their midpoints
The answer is 0.01 mag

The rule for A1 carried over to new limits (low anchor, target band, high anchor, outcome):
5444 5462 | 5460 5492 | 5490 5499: 0.03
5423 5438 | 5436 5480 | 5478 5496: 0.00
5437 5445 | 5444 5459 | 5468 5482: -0.02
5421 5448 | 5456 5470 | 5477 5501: 0.00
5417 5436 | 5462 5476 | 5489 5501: 0.03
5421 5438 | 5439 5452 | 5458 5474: -0.01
